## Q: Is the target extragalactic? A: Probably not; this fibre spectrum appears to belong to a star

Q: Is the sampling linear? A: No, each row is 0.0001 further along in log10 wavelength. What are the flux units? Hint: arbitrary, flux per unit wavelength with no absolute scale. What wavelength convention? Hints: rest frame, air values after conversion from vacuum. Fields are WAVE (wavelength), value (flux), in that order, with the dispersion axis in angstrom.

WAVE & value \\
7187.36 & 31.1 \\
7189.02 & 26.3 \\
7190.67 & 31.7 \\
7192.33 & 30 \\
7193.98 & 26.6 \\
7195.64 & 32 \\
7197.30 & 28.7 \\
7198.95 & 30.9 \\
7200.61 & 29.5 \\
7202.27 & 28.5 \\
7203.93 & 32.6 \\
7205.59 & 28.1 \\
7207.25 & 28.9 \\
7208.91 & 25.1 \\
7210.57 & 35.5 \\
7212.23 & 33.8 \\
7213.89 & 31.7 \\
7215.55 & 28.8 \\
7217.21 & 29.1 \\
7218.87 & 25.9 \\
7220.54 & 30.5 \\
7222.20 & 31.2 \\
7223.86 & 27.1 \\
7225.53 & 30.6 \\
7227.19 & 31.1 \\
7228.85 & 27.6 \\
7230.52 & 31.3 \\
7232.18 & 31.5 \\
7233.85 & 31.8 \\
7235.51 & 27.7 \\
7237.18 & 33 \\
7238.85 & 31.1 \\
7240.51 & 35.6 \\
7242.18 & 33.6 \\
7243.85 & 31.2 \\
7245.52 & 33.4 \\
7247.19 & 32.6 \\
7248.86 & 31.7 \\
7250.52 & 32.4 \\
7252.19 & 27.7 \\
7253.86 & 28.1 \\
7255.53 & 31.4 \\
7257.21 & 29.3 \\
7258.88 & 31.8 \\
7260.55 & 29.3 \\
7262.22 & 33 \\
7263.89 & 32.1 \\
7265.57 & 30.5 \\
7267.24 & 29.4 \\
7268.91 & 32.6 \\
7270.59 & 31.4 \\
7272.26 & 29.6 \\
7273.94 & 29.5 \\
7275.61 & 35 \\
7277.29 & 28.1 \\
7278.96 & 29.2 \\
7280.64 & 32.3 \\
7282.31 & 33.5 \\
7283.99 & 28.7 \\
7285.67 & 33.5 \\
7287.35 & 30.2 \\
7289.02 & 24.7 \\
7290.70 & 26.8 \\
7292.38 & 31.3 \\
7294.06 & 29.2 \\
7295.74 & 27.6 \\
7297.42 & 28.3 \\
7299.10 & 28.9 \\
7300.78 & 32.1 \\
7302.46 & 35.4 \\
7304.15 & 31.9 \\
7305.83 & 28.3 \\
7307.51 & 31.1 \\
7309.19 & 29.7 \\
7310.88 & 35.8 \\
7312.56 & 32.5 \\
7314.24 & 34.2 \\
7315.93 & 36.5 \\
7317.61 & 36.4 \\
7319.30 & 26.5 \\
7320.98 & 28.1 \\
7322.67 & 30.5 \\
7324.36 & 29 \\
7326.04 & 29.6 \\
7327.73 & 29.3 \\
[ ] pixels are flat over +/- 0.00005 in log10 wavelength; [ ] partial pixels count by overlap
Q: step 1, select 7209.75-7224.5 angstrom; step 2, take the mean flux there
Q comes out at 30.4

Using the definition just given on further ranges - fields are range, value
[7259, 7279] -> 30.9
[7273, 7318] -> 31.1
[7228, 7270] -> 31.2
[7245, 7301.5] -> 30.4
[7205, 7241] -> 30.3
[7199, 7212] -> 30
